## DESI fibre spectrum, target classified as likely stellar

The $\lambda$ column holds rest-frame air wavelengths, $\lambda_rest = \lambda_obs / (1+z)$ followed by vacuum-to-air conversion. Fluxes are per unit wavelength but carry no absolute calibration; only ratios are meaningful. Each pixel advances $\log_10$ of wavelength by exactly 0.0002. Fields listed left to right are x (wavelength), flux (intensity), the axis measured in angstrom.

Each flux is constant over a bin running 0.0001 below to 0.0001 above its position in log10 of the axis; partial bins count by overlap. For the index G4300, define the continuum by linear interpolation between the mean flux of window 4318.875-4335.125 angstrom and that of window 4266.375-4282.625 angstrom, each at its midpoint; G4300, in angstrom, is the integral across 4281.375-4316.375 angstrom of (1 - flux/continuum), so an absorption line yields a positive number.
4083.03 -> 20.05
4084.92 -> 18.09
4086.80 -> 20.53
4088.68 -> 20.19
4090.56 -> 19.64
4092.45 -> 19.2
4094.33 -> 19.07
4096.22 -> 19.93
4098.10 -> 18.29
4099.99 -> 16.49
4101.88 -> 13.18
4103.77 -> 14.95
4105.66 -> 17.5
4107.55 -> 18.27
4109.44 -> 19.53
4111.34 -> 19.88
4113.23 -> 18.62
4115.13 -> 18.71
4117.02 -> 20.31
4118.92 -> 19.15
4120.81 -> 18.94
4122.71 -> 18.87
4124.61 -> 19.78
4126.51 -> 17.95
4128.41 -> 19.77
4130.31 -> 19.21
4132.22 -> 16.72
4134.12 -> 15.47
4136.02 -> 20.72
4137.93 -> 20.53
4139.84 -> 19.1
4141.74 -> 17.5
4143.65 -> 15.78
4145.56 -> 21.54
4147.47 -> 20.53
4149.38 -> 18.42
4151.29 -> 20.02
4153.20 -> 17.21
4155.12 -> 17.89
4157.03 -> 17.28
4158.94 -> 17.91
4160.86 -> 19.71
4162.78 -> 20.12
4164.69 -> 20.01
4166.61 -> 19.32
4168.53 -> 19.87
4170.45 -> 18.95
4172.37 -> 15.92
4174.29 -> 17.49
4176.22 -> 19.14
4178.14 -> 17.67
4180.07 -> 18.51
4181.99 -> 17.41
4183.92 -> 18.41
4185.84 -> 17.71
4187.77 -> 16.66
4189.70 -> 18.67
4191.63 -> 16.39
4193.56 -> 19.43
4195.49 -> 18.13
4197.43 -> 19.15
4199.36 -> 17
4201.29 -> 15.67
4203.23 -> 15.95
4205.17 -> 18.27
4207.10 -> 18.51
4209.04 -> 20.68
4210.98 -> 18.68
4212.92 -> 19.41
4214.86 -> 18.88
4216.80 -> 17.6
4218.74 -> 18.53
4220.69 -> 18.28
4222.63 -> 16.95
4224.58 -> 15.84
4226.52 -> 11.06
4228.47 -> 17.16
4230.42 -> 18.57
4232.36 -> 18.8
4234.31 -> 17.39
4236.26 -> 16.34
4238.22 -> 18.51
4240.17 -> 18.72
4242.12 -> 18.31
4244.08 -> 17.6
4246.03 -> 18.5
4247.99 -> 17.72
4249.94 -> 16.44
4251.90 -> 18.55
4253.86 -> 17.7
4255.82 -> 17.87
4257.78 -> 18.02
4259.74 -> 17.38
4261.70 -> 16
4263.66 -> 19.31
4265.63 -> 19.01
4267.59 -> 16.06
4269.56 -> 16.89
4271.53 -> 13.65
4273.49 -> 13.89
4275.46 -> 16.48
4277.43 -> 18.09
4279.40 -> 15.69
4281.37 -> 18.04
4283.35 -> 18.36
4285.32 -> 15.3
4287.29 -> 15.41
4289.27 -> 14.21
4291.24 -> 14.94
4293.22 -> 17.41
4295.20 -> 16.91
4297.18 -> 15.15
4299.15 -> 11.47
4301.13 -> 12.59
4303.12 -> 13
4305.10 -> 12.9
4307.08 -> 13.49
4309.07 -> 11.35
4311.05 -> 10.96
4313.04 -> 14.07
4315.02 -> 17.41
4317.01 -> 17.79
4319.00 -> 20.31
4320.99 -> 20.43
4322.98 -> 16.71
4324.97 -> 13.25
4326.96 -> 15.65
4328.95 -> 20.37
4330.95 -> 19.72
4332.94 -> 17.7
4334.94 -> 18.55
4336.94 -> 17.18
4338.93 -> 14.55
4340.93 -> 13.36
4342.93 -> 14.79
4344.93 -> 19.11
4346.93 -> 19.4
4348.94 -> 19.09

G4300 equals 4.99 angstrom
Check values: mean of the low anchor 16.2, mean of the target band 14.5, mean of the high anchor 17.9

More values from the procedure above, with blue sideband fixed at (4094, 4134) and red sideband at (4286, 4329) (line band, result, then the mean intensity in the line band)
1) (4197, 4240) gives -2.63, 17.6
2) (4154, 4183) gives -1.80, 18.5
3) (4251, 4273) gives -1.85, 17.2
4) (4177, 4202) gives -1.07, 17.8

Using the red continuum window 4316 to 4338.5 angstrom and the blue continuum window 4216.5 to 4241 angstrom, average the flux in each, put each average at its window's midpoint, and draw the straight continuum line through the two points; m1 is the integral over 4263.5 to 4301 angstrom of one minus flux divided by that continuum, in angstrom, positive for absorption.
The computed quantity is 3.41 angstrom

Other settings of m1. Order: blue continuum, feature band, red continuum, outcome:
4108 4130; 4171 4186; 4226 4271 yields 0.5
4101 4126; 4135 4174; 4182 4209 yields -1.8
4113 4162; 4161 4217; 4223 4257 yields -0.7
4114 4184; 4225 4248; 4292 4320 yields -1.3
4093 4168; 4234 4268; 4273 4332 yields -2.5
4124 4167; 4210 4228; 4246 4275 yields 0.5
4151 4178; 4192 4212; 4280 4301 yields -0.5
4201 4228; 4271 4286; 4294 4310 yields -1.9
